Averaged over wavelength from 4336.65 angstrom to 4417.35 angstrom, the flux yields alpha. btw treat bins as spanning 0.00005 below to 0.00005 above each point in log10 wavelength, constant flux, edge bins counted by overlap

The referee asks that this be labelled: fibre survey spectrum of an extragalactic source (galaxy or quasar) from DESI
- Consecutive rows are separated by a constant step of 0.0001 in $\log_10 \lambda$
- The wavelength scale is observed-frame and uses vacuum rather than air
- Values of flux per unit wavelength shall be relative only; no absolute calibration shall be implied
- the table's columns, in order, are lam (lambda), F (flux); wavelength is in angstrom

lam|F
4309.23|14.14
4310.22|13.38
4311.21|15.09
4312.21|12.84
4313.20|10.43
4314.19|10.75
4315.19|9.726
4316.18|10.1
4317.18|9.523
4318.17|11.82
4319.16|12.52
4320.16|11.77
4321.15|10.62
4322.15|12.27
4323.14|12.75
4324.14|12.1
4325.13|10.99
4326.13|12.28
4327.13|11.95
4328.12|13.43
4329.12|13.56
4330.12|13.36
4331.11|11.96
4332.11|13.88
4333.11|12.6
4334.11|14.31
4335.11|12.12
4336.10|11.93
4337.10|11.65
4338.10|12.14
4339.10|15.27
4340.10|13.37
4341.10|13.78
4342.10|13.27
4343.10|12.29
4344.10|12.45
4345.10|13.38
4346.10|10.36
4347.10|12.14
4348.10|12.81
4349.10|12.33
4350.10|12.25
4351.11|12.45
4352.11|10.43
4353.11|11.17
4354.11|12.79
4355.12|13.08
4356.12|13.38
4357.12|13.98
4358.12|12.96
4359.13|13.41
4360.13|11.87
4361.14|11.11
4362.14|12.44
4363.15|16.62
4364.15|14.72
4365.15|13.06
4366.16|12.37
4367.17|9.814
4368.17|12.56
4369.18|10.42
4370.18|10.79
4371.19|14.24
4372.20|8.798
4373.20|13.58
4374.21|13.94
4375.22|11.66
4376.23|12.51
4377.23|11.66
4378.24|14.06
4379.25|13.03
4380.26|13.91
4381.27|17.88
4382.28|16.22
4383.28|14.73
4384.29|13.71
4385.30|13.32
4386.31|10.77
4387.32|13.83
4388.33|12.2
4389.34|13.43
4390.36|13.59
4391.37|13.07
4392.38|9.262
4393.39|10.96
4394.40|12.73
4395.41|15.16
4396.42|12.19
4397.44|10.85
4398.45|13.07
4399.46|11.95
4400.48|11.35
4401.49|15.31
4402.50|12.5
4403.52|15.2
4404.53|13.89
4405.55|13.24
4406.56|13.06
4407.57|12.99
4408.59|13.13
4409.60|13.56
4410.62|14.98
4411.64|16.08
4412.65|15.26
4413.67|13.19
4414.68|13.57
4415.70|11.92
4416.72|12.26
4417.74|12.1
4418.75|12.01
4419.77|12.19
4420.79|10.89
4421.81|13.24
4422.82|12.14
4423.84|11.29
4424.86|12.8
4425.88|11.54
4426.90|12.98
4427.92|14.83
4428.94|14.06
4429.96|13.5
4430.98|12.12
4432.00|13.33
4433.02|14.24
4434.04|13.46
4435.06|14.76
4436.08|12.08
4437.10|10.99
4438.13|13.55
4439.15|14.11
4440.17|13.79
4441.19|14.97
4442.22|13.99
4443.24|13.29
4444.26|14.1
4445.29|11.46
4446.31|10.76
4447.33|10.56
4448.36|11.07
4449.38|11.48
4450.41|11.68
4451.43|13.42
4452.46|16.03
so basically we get 12.9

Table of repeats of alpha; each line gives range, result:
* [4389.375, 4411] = 13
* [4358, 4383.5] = 13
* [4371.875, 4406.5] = 13.1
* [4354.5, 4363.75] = 13.2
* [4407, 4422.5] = 13.1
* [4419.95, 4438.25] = 12.8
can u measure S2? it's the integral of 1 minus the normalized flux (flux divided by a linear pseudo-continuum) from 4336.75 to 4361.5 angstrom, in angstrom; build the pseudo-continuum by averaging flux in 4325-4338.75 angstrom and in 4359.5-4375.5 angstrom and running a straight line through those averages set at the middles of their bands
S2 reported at -0.1 angstrom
